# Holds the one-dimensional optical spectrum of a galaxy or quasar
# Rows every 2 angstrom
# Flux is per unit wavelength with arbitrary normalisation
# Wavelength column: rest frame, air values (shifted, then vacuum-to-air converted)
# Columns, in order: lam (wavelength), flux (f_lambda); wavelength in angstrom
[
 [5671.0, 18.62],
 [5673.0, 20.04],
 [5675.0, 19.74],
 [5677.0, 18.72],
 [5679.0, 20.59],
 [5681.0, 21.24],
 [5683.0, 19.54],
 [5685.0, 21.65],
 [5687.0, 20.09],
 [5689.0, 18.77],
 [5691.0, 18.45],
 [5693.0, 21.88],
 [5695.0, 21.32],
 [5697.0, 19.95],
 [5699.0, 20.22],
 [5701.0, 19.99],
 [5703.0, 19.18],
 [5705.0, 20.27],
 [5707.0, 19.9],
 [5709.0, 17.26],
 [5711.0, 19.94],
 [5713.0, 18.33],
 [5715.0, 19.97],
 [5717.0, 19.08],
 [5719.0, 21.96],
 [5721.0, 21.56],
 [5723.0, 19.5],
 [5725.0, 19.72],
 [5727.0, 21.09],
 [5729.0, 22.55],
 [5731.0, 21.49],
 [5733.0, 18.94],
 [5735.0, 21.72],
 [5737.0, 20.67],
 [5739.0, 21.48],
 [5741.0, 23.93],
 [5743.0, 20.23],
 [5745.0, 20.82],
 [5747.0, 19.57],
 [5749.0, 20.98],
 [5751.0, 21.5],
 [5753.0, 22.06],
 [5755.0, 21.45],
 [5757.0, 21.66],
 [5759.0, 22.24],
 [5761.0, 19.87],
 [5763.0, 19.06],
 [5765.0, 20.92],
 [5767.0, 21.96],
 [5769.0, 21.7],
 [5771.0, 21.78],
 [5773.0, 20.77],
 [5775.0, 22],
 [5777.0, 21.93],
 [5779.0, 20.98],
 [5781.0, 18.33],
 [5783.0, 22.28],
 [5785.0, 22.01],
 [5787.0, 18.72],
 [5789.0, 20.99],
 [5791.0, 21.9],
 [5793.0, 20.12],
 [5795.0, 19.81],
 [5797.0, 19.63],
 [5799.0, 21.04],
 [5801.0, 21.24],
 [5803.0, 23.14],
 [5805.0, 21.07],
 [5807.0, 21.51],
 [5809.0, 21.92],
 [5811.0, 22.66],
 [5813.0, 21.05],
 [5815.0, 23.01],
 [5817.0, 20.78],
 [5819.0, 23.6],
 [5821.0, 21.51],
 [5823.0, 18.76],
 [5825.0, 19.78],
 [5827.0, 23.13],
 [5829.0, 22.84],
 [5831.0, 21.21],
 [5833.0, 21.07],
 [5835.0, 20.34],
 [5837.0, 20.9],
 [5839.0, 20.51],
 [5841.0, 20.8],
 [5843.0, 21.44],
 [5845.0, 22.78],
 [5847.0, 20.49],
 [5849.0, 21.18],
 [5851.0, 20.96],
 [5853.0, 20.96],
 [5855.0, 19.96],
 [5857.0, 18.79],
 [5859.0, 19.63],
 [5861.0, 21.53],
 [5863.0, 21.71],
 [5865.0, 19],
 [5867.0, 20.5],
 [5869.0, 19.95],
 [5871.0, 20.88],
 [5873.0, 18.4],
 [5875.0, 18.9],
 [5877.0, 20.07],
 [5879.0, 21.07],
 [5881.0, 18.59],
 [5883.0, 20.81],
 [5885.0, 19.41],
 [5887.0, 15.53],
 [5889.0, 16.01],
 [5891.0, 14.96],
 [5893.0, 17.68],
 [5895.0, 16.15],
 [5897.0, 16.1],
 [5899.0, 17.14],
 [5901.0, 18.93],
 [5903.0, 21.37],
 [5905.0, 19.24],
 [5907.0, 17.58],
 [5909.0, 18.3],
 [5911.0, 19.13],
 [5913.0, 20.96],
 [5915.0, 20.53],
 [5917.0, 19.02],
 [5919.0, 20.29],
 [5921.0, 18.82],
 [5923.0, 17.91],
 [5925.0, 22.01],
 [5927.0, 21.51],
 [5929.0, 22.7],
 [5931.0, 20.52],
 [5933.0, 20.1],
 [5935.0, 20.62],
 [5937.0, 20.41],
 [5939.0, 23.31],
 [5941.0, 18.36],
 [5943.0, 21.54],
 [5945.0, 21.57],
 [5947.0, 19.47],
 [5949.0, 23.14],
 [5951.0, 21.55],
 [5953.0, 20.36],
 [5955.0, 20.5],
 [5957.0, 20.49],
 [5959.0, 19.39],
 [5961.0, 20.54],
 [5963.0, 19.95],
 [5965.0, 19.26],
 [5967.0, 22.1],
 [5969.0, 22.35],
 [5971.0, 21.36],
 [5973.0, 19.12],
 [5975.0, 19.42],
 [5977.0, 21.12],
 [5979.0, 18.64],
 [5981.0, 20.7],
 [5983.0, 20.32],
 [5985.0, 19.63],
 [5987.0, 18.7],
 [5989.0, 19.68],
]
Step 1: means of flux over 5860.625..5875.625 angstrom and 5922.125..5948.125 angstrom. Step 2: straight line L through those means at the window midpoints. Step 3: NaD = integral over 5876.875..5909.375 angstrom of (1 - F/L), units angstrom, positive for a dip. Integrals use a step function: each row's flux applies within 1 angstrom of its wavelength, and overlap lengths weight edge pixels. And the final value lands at 3.56 angstrom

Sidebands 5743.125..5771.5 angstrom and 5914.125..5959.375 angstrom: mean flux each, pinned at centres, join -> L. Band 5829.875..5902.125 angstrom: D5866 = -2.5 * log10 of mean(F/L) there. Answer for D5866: 0.07 mag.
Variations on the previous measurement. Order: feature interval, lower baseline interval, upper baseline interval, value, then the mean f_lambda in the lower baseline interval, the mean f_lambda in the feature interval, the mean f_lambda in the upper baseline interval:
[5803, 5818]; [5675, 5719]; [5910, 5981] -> -0.08 mag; 19.9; 21.8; 20.5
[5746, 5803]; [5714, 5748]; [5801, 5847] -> 0.01 mag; 20.8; 21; 21.5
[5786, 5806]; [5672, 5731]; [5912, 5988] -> -0.03 mag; 20.1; 20.8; 20.5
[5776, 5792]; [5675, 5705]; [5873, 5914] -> -0.09 mag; 20.1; 20.9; 18.4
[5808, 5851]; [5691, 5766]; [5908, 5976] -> -0.05 mag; 20.6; 21.4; 20.5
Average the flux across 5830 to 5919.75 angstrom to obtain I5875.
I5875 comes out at 19.6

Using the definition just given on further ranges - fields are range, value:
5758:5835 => 21.2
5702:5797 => 20.7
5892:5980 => 20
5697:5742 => 20.4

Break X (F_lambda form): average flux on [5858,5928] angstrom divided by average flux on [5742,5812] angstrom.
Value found 0.9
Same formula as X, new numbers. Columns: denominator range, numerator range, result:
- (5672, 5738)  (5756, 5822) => 1.05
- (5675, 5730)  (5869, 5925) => 0.93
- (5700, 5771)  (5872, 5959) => 0.95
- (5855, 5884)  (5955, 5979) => 1.02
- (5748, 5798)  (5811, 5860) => 1.01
